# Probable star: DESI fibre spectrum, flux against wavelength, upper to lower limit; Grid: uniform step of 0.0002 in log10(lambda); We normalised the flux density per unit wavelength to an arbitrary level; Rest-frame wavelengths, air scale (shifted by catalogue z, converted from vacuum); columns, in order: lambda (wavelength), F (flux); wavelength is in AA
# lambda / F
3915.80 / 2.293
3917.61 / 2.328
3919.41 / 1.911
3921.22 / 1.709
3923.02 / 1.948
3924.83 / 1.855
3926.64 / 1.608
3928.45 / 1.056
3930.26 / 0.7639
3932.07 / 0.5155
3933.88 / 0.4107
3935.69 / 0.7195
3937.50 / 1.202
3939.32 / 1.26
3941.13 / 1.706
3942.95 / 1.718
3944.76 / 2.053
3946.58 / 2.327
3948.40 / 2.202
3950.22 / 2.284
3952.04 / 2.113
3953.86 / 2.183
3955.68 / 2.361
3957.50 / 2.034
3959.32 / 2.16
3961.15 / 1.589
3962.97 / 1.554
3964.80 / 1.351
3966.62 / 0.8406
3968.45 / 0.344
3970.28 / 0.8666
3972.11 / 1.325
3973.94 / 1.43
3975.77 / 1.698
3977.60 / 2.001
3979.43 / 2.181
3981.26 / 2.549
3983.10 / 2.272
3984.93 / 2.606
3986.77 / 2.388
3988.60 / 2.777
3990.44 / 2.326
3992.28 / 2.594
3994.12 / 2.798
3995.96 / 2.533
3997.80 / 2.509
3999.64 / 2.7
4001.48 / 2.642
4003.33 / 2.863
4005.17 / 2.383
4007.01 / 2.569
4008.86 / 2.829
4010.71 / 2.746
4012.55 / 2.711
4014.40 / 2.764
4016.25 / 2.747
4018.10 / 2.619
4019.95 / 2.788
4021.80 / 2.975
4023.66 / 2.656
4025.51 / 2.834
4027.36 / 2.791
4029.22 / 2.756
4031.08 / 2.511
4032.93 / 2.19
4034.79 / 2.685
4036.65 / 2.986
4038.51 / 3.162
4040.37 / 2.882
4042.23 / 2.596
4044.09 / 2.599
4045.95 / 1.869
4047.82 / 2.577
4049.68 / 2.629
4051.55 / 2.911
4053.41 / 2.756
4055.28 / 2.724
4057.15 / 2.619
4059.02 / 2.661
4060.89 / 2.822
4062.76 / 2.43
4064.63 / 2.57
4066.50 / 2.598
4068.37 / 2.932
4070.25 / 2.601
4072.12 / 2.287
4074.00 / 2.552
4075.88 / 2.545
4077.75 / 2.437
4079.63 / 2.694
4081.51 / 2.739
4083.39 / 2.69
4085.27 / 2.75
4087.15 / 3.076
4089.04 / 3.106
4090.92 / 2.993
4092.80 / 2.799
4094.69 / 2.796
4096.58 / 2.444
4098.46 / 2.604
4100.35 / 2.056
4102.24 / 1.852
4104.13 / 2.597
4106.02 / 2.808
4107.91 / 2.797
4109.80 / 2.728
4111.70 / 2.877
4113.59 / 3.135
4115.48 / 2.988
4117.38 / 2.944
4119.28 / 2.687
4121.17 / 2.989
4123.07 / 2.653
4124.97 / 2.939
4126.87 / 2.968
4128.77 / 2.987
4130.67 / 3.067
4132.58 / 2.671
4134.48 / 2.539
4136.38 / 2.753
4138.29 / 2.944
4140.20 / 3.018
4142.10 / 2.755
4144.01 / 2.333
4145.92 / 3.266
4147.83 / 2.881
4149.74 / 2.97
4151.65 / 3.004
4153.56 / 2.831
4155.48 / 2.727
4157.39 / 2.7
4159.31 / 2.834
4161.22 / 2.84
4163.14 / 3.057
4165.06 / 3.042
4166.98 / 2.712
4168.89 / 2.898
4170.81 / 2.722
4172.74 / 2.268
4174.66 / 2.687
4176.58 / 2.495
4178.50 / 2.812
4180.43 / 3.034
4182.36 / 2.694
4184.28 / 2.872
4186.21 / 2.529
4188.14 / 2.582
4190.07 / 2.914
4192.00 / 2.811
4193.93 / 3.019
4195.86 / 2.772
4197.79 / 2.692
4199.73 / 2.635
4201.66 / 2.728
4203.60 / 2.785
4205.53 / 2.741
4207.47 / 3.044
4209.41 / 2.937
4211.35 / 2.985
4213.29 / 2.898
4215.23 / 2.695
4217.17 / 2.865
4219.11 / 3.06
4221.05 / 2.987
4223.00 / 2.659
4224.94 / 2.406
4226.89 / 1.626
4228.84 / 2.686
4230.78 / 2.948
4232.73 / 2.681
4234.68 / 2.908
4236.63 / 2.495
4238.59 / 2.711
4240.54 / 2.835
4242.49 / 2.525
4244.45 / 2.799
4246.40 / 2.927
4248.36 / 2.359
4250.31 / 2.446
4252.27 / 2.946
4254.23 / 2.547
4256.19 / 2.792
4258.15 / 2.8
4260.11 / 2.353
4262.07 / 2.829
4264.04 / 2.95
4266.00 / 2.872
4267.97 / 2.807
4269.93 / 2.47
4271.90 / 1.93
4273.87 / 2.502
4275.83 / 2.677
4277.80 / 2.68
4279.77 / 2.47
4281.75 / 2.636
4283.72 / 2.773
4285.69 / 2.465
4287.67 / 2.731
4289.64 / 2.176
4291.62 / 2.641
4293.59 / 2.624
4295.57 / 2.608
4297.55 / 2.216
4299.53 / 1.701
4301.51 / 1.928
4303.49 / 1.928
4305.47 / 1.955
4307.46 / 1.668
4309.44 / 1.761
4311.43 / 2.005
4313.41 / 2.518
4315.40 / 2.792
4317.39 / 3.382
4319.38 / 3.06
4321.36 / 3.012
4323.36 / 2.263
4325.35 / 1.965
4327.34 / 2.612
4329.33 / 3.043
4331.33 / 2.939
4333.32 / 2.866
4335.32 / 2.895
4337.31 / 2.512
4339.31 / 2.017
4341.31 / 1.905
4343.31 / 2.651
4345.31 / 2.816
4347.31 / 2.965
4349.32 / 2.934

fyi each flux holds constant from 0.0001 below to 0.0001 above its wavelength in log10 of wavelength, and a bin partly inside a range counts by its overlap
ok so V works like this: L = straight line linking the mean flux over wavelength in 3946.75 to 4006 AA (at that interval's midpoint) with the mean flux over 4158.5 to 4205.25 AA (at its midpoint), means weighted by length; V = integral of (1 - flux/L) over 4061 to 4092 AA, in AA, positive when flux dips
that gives -3.5 AA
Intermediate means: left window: 2.08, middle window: 2.69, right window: 2.77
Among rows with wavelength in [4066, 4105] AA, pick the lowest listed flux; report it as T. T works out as 1.852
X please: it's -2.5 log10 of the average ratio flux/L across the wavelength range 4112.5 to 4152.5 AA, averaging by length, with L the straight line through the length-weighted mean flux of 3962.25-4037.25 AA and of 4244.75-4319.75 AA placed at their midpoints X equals -0.19 mag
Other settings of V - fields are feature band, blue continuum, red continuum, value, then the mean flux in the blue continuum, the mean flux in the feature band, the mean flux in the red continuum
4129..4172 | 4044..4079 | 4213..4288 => -3.7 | 2.59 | 2.84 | 2.66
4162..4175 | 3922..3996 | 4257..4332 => -3.3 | 1.76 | 2.77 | 2.49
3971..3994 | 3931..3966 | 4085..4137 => -3.5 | 1.66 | 2.19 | 2.77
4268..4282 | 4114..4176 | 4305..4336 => 0.7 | 2.83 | 2.49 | 2.55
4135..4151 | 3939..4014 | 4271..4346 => -4.0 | 2.12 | 2.86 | 2.46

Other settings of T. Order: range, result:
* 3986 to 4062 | 1.869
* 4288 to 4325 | 1.668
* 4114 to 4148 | 2.333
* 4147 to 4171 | 2.7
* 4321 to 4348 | 1.905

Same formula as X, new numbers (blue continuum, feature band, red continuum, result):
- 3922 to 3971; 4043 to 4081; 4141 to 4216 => -0.20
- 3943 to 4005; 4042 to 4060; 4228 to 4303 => -0.17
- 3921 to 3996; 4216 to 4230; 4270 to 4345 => -0.15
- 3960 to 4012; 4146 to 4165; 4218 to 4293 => -0.18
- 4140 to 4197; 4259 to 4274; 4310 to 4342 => 0.03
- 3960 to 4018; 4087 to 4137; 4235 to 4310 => -0.19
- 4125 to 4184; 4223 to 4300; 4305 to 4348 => 0.02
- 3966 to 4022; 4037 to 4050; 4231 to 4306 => -0.12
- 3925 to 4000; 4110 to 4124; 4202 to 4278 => -0.25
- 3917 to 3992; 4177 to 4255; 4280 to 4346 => -0.21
